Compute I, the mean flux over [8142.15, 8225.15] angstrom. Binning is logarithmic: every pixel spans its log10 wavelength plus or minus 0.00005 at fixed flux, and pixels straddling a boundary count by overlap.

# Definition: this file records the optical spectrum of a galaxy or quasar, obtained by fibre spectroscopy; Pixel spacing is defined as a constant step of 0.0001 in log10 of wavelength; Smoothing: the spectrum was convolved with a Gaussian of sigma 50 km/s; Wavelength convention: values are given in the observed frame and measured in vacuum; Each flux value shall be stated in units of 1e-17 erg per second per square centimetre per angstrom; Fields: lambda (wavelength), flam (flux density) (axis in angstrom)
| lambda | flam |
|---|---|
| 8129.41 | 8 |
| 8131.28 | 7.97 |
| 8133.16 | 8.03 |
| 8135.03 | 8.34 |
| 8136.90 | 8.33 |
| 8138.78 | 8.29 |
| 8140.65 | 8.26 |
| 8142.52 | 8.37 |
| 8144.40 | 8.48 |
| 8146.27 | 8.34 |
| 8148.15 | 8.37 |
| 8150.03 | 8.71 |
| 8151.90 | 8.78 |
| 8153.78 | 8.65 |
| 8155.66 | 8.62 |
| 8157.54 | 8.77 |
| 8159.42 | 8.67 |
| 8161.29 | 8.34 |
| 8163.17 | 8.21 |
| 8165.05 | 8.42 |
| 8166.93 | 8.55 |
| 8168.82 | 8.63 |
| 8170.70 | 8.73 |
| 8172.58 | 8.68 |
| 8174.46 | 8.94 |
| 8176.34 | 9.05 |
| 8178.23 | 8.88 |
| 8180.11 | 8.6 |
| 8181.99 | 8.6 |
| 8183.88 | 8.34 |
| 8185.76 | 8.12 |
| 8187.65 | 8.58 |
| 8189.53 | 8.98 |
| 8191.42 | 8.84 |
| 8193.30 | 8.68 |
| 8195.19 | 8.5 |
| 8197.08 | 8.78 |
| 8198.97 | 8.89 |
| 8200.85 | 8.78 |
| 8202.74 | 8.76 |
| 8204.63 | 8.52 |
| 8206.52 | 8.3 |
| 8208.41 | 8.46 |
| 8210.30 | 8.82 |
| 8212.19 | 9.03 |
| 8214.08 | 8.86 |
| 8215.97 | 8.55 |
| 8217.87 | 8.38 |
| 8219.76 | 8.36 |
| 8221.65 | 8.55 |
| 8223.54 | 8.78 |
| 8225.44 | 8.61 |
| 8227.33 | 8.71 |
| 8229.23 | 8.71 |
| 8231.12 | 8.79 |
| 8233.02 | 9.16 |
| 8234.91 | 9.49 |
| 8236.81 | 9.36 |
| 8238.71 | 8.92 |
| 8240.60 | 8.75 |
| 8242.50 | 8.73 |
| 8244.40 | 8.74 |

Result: 8.62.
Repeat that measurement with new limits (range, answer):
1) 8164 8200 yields 8.67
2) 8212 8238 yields 8.8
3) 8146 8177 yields 8.62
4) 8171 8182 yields 8.81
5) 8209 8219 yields 8.71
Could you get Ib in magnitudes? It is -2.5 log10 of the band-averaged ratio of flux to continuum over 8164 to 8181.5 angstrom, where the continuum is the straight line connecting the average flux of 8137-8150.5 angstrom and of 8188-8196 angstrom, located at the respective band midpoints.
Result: -0.01 mag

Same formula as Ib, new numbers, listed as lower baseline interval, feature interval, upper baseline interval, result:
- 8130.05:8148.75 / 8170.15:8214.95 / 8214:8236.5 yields -0.02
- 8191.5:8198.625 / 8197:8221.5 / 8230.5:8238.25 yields 0.03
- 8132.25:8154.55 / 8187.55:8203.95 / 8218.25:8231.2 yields -0.03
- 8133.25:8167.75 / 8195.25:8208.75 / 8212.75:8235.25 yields 0.00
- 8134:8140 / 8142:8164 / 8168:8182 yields 0.00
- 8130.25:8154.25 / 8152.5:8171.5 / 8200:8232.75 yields -0.01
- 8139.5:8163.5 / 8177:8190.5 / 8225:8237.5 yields 0.01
